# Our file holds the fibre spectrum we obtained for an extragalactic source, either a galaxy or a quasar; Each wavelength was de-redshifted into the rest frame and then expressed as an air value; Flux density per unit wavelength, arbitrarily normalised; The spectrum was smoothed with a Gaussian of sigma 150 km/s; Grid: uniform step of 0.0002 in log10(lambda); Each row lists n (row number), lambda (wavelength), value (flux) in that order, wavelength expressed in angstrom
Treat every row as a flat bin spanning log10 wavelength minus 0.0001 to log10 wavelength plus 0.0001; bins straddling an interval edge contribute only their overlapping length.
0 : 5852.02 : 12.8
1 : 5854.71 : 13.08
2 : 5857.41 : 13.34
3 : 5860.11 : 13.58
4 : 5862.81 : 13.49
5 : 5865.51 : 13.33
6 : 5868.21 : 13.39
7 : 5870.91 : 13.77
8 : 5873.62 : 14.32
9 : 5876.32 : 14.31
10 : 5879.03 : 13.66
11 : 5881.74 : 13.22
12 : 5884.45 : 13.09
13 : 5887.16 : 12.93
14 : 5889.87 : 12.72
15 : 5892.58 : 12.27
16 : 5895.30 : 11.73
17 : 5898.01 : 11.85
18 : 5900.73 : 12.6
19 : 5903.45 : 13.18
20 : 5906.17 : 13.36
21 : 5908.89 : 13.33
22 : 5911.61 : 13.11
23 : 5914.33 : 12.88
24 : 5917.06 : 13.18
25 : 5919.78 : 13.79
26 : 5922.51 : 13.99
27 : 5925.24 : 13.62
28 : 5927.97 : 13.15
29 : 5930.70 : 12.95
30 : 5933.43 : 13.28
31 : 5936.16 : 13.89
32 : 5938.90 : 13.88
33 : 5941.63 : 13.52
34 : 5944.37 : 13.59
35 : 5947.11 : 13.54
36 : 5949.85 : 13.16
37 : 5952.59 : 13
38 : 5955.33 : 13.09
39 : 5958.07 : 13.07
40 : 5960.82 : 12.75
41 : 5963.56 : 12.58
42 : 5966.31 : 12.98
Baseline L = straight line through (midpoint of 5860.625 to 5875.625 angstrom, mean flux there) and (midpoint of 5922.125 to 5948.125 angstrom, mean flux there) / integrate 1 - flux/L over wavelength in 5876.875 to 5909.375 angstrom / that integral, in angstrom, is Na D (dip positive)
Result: 1.8 angstrom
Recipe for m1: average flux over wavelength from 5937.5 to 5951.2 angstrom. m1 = 13.5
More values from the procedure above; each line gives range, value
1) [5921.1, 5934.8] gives 13.4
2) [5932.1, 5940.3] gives 13.7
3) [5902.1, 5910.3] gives 13.3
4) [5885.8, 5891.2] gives 12.8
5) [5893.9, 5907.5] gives 12.5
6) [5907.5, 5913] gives 13.2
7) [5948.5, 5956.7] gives 13.1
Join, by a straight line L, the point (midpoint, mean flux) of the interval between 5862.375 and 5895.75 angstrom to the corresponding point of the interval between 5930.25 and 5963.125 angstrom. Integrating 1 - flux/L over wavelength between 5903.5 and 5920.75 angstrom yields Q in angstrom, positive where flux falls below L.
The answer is 0.0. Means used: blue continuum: 13.3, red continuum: 13.3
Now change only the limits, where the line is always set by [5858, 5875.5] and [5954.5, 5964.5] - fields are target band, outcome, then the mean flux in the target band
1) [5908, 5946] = -0.8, 13.4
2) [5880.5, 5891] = 0.4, 13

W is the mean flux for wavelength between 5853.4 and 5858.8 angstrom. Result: 13.2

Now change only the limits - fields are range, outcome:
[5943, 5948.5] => 13.6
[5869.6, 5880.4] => 14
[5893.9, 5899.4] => 11.8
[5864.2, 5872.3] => 13.5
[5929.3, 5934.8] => 13.1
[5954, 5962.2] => 13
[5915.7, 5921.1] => 13.5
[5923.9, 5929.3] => 13.4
